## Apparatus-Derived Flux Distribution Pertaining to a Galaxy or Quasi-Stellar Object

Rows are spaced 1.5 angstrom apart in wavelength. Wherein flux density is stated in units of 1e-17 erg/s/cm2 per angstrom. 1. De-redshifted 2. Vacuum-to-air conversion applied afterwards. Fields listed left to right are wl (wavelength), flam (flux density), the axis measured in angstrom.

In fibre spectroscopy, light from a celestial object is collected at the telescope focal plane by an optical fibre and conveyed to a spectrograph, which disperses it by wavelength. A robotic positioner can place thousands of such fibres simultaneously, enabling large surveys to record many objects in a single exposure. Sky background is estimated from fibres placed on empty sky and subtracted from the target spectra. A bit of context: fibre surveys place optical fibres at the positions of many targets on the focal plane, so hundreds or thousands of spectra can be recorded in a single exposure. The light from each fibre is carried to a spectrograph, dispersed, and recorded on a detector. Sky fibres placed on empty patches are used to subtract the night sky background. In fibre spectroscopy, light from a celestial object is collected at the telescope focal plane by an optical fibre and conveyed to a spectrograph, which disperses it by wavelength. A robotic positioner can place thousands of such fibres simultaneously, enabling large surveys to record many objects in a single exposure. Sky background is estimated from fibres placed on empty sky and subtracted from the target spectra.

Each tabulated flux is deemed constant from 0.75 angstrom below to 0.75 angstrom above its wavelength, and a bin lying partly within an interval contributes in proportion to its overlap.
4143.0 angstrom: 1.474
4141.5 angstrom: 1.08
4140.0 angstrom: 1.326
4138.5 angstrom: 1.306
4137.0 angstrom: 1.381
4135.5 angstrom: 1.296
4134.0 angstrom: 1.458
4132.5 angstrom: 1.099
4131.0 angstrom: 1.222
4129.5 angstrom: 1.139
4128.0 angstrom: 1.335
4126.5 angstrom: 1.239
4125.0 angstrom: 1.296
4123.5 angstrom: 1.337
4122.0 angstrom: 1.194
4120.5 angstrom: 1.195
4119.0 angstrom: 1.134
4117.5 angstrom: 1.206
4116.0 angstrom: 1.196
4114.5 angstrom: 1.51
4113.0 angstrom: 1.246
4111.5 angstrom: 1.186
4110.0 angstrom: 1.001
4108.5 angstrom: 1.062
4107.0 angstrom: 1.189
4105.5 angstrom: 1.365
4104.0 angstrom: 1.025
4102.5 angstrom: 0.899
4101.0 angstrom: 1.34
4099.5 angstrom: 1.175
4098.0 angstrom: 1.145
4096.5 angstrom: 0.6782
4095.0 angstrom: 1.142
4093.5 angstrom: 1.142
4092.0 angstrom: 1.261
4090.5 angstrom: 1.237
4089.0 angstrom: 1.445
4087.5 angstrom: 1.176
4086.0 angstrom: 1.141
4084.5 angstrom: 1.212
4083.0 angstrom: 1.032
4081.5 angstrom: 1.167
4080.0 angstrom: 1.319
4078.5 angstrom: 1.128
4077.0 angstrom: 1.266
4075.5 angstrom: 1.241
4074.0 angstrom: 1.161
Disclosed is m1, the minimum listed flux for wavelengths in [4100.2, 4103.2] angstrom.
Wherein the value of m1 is 0.899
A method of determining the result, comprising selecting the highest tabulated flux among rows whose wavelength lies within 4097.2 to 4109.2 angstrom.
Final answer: 1.365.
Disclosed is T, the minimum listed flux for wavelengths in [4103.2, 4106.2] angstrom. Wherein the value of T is 1.025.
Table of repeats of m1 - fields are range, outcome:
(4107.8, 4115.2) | 1.001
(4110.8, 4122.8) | 1.134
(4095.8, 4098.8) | 0.6782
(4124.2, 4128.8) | 1.239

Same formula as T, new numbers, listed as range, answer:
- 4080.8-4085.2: 1.032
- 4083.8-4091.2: 1.141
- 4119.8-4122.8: 1.194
